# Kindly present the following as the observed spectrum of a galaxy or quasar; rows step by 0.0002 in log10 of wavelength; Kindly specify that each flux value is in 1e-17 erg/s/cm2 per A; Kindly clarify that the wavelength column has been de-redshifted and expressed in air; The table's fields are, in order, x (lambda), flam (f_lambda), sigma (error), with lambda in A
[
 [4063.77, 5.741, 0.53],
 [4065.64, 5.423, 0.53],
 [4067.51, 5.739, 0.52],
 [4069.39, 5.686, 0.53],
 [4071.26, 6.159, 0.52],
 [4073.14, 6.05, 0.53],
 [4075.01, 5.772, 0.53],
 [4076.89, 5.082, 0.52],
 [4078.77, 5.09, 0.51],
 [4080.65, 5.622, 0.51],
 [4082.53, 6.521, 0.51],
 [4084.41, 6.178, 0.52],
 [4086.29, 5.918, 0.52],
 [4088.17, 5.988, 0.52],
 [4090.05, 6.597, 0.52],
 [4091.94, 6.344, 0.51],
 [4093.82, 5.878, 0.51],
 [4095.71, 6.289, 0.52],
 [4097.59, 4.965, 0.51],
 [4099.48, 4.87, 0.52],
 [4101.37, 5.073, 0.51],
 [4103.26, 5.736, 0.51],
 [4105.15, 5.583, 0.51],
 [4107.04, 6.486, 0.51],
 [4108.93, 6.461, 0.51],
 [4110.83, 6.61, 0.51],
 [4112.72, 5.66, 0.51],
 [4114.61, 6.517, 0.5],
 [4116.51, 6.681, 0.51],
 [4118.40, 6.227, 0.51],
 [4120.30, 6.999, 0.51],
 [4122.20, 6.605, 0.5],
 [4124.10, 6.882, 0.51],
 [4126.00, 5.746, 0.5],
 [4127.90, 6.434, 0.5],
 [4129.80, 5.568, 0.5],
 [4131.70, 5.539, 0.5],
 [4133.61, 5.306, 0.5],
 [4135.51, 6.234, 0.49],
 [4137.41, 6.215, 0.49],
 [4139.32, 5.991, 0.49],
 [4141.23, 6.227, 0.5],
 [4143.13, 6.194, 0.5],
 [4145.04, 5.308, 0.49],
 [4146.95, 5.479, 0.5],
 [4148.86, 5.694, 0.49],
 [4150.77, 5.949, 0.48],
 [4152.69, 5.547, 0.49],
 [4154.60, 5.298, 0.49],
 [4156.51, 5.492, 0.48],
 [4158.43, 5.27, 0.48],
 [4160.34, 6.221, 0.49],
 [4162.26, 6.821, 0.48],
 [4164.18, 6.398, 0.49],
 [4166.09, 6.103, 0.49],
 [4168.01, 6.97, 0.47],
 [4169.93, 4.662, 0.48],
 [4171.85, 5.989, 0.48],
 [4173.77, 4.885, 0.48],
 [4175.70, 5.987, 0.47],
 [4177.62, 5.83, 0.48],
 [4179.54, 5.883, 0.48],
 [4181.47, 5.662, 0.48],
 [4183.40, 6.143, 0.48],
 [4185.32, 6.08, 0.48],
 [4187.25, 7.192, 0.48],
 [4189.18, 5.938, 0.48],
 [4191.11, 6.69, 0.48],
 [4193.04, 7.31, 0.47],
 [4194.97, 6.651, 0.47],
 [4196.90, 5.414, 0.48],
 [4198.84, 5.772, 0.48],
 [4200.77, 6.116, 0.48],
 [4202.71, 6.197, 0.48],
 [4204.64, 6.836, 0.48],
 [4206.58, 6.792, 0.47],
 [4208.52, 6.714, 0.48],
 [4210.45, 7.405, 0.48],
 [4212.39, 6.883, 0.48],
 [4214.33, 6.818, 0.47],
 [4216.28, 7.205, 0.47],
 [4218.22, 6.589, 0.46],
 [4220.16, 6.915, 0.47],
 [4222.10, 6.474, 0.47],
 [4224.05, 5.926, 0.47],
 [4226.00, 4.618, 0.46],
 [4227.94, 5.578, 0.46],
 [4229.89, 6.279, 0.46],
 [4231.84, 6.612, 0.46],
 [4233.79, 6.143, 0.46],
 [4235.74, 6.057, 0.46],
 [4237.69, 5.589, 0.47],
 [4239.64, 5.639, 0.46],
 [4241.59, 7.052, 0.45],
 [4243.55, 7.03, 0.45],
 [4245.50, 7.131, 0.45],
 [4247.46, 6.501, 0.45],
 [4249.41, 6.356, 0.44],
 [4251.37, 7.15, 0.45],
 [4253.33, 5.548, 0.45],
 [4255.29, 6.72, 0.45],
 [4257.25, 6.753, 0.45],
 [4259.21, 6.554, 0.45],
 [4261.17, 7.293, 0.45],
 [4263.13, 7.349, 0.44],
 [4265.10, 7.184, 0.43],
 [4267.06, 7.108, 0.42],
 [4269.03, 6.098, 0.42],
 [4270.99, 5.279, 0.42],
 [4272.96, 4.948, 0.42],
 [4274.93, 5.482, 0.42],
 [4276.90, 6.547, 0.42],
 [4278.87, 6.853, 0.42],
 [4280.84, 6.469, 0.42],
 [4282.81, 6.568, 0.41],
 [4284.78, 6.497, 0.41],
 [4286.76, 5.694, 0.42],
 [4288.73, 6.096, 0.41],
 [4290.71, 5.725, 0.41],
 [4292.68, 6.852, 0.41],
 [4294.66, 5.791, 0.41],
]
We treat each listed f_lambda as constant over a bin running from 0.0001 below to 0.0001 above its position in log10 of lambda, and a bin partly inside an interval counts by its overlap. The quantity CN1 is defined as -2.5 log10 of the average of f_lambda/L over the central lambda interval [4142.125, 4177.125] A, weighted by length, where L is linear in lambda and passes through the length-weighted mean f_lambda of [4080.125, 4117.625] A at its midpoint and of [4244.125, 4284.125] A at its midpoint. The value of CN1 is 0.07 mag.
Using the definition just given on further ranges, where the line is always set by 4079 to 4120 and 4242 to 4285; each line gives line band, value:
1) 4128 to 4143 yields 0.04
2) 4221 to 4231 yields 0.11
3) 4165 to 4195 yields 0.03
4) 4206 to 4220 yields -0.09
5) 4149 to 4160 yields 0.11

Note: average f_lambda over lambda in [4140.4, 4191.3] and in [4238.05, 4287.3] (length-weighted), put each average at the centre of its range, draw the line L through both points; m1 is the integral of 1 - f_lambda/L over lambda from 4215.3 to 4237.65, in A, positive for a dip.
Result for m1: 0.2 A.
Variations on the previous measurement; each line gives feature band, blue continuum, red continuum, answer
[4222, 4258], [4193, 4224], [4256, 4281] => 1.4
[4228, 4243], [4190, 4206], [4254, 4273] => 0.7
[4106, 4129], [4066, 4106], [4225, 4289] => -2.2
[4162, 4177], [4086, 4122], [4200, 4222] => 1.3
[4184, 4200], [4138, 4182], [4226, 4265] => -0.8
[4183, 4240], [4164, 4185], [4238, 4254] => -1.5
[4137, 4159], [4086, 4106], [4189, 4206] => 1.2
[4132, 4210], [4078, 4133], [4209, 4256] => 2.5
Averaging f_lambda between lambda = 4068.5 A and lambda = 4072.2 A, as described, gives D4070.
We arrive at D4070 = 5.93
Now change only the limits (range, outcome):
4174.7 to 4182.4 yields 5.83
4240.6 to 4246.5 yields 7.06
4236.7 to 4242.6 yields 6.1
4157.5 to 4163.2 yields 6.11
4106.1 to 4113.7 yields 6.31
